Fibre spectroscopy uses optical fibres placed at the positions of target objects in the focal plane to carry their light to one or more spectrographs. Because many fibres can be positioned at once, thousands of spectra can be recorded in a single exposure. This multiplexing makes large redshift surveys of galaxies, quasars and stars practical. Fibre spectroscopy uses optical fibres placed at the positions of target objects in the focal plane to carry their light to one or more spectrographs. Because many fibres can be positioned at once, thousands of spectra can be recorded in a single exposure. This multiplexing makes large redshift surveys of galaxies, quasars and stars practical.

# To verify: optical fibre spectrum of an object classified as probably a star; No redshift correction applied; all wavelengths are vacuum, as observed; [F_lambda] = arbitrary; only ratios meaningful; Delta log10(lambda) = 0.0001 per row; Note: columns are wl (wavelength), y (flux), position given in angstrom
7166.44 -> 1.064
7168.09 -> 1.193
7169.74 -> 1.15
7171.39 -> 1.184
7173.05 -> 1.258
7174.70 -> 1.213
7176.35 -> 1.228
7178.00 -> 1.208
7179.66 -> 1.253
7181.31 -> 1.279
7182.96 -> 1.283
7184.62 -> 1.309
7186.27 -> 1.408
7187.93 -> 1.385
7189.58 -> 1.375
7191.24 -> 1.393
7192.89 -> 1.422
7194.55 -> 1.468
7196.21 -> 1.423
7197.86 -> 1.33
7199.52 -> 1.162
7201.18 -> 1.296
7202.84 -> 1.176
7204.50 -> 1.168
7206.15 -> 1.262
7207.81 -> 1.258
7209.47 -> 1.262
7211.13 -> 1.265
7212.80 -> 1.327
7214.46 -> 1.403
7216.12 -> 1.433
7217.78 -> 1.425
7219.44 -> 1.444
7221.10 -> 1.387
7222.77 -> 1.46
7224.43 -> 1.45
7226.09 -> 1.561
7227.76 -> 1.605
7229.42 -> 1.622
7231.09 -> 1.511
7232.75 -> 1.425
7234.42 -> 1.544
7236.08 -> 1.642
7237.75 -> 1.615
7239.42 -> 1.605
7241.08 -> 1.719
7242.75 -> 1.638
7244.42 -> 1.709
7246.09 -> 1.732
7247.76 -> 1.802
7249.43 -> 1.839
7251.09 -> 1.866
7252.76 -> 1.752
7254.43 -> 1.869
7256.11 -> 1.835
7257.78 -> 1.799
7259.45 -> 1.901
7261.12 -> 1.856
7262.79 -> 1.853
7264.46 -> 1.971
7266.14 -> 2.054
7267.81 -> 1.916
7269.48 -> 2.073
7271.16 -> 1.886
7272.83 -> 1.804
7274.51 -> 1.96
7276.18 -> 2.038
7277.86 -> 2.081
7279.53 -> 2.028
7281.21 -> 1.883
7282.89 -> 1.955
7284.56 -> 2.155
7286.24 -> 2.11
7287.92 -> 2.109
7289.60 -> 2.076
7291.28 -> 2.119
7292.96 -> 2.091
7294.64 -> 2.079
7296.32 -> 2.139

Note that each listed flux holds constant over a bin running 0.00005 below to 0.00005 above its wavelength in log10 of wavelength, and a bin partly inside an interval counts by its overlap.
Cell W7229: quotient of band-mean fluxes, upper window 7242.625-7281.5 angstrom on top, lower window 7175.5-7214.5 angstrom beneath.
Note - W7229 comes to 1.4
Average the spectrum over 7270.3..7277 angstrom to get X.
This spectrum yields 1.92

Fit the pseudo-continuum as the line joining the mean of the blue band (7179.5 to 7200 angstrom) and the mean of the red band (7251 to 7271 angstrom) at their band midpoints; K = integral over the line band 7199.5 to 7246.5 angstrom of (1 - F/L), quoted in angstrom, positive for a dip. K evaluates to 4.5 angstrom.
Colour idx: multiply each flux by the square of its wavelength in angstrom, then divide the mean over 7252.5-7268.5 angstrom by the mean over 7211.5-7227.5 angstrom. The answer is 1.3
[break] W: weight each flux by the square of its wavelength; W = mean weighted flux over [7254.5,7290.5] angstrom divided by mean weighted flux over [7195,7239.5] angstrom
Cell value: 1.42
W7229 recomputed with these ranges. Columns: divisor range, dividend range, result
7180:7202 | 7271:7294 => 1.50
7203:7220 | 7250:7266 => 1.42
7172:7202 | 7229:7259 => 1.29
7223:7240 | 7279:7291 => 1.32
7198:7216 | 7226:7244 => 1.26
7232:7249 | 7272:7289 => 1.22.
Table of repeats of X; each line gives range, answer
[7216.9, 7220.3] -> 1.44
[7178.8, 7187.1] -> 1.31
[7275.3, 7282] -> 2.01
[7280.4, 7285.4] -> 2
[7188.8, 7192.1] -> 1.39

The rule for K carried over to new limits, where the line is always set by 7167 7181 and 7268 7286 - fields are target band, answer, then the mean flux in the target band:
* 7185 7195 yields -0.53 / 1.4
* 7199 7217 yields 2.35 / 1.28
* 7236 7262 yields 0.18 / 1.76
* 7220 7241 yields 1.24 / 1.54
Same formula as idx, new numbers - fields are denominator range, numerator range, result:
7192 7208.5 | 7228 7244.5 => 1.24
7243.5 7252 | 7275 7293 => 1.16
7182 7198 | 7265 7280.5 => 1.47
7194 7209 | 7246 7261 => 1.45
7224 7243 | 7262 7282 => 1.26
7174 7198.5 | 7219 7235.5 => 1.14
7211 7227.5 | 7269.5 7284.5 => 1.40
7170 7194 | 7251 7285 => 1.52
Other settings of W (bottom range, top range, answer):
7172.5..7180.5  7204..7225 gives 1.11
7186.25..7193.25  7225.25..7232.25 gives 1.14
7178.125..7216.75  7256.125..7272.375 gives 1.48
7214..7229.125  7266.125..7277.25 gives 1.35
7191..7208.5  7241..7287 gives 1.48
